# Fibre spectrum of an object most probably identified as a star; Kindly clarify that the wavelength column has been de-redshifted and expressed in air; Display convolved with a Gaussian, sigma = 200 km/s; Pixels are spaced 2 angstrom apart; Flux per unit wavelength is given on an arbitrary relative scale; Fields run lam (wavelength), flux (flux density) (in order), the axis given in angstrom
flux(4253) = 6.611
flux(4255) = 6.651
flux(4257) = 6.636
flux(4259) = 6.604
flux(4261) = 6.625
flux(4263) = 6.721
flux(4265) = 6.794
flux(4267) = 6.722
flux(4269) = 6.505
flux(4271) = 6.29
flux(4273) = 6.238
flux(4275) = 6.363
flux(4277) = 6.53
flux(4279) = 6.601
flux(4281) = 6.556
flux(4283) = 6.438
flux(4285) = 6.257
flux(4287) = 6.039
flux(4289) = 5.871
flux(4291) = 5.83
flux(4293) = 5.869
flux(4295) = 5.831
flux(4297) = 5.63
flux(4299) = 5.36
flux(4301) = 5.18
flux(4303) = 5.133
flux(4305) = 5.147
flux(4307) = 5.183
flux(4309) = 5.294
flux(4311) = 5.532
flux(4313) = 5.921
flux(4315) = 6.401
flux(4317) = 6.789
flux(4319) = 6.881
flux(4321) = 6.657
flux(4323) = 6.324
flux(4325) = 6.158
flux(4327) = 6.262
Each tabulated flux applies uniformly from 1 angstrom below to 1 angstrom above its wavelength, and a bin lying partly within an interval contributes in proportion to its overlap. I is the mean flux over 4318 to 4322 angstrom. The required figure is 6.77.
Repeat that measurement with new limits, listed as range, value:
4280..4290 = 6.23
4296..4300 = 5.5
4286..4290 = 5.96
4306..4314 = 5.48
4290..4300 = 5.7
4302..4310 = 5.19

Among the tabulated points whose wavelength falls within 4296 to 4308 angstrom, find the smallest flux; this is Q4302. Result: 5.133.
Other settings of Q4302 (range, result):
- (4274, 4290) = 5.871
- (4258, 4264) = 6.604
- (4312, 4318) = 5.921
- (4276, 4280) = 6.53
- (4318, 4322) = 6.657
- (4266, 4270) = 6.505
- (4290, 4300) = 5.36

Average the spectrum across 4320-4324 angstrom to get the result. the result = 6.49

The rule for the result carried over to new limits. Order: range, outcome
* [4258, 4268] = 6.69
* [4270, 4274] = 6.26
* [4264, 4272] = 6.58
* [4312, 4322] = 6.53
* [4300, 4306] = 5.15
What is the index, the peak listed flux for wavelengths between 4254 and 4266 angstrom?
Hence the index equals 6.794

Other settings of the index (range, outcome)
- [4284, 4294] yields 6.257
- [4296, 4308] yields 5.63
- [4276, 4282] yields 6.601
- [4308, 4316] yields 6.401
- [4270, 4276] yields 6.363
